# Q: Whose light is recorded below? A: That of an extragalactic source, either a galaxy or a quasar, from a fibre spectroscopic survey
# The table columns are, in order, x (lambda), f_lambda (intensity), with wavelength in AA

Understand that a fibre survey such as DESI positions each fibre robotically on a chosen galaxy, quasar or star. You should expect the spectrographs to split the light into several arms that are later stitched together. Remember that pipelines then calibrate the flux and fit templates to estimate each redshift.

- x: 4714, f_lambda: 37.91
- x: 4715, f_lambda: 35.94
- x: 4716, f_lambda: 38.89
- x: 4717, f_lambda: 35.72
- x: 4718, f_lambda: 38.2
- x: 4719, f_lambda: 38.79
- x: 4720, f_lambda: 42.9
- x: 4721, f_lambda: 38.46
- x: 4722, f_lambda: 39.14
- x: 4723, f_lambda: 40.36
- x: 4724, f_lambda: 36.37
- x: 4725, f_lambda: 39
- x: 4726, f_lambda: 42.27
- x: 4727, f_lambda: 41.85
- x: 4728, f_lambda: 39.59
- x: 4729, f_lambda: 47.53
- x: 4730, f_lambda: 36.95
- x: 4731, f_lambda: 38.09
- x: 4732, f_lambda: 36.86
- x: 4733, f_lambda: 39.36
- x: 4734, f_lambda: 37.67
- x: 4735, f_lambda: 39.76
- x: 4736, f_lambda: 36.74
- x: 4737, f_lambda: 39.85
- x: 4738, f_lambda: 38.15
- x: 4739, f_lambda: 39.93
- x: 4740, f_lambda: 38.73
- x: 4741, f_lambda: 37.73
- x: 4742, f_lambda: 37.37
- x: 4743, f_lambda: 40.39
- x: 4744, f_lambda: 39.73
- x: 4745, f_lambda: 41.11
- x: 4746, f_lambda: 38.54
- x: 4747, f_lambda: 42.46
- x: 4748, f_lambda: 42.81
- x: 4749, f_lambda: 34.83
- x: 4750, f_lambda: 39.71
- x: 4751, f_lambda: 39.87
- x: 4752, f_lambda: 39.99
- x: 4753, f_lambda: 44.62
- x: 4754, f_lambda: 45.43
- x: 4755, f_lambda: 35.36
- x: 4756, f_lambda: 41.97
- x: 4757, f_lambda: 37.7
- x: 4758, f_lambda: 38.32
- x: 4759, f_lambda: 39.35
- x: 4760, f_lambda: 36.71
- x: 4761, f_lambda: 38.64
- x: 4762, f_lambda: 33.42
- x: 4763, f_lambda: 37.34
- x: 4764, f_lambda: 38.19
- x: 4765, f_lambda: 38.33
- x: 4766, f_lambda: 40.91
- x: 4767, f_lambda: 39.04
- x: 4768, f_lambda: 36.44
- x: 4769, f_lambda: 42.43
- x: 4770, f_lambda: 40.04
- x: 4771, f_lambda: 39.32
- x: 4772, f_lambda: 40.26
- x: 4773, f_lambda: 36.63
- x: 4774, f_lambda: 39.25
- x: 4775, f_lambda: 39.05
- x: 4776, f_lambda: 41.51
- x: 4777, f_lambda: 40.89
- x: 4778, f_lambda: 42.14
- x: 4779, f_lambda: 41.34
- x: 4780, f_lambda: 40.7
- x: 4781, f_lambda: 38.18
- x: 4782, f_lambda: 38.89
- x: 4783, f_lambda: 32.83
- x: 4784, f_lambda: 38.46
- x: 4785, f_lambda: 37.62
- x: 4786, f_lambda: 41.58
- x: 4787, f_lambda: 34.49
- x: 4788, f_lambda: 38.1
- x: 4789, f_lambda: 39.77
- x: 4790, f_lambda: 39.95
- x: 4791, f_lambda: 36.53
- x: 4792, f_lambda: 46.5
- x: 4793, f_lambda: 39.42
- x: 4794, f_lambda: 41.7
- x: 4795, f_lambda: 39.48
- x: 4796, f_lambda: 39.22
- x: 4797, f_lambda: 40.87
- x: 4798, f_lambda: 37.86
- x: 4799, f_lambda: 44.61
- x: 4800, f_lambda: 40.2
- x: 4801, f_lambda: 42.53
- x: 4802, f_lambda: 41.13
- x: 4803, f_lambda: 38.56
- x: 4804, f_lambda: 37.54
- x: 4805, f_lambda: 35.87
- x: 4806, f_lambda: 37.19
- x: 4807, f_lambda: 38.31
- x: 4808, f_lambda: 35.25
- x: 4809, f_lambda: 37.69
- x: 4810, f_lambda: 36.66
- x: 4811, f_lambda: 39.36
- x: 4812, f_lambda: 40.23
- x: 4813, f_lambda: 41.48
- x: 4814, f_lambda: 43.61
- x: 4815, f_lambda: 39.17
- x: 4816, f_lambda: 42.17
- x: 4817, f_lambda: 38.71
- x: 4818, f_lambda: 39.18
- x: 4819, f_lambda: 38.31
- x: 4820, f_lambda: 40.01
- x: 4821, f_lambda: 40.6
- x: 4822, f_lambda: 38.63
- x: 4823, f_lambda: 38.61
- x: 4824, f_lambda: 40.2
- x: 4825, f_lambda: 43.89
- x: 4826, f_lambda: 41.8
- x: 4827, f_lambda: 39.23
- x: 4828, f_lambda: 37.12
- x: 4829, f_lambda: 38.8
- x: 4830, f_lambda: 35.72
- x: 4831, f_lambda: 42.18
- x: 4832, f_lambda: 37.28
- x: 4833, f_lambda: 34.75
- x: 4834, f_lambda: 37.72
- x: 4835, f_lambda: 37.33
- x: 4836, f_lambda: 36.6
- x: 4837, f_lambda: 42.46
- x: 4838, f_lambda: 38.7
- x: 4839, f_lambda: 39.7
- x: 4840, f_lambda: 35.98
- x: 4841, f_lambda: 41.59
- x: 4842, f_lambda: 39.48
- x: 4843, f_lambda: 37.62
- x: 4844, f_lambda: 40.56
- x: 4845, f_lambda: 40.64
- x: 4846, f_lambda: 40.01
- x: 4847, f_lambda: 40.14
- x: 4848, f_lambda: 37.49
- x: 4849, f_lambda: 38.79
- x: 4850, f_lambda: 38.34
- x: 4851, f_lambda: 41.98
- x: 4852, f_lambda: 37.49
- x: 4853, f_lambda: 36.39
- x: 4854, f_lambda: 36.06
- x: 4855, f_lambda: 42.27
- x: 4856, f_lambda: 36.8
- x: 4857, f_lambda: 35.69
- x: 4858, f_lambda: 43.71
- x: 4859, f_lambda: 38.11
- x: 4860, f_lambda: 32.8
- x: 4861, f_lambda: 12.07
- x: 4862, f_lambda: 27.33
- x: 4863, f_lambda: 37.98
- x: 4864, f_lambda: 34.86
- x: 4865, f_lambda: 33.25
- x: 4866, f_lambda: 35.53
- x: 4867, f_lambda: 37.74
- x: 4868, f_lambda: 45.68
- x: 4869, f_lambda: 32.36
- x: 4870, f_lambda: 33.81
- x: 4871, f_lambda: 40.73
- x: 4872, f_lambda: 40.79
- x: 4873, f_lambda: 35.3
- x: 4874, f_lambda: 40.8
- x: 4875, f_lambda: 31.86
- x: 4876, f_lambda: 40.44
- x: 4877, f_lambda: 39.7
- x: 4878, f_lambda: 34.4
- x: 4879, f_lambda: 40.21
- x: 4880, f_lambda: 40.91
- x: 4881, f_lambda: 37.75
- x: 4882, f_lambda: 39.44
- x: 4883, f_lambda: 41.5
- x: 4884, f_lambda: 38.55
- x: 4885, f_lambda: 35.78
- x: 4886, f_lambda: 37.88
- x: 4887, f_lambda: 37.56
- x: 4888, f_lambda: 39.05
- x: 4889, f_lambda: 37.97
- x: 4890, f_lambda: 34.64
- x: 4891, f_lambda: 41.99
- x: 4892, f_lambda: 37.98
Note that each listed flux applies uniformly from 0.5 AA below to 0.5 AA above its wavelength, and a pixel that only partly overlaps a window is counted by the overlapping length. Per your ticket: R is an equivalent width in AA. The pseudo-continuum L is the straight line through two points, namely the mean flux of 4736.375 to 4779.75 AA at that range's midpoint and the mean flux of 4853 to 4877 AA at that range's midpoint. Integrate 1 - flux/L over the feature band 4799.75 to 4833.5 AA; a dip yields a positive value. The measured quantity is -1.45 AA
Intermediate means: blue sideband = 39.4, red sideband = 36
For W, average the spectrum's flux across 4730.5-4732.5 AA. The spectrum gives 37.5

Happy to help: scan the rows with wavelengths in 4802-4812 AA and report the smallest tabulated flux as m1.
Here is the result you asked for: 35.25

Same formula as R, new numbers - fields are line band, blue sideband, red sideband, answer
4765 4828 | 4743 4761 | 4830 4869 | -1.3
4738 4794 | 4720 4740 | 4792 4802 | 1.3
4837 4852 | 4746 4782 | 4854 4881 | -0.9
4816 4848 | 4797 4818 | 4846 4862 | -1.2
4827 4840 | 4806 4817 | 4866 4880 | 0.2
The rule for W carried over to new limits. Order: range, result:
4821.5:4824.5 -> 39.1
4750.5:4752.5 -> 39.9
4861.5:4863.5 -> 32.7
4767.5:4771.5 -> 39.6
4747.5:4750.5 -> 39.1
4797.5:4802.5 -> 41.3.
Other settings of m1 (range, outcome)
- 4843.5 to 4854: 36.06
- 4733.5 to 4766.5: 33.42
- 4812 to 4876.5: 12.07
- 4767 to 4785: 32.83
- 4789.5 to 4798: 36.53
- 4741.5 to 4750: 34.83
